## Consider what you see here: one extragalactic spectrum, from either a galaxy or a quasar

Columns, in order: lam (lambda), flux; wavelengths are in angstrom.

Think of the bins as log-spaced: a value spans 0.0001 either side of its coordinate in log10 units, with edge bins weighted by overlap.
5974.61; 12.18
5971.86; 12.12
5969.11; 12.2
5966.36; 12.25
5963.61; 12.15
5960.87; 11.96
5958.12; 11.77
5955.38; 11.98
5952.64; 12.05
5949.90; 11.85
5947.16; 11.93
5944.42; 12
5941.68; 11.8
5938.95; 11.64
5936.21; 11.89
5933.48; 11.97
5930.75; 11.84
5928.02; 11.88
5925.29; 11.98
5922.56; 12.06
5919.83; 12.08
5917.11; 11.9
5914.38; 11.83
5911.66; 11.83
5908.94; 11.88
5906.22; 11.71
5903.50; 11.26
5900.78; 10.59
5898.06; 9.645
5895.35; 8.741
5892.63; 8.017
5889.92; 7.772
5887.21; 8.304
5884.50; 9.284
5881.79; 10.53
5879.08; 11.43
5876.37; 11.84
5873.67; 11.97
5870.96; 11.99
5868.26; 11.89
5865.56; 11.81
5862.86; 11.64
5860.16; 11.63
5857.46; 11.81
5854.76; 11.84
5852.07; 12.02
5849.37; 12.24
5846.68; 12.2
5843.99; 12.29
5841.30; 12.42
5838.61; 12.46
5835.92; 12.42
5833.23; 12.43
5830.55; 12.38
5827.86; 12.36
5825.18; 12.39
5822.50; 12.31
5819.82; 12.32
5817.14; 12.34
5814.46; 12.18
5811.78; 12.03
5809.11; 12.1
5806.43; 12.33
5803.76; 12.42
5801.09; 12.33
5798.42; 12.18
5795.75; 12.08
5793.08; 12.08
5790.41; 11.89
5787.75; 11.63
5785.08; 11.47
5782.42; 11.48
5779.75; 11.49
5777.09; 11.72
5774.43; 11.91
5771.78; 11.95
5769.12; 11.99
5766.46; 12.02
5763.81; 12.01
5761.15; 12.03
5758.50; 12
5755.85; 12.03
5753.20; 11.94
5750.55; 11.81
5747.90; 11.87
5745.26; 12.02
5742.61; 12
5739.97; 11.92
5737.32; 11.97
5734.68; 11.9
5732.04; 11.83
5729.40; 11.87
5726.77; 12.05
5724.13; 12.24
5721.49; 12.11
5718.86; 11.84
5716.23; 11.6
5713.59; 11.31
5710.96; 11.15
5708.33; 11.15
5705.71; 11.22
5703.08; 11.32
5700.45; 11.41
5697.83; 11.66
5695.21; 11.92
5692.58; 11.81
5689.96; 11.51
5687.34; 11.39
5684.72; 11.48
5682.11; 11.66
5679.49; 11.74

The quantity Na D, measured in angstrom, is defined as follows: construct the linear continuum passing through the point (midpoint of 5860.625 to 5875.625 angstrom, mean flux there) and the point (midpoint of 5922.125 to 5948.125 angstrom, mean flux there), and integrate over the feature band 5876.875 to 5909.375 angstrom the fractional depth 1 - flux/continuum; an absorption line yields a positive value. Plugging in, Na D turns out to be 5.3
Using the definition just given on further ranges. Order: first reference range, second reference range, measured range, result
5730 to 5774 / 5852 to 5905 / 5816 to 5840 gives -2.57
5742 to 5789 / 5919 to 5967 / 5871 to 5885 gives 0.82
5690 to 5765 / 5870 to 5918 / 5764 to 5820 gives -3.40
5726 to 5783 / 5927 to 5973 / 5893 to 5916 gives 2.16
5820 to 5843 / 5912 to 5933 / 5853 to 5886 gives 2.00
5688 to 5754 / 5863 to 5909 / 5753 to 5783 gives -1.34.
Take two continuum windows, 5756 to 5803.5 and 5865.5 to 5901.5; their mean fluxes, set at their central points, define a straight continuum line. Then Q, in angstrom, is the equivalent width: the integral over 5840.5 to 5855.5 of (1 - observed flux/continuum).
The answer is -1.9 angstrom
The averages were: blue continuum 11.9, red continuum 10.2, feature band 12.2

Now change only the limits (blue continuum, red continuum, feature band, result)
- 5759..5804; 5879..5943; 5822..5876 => -3.5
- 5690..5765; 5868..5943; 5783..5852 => -4.8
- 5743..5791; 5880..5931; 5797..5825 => -1.9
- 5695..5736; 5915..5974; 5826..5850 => -1.1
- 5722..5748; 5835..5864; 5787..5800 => 0.0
